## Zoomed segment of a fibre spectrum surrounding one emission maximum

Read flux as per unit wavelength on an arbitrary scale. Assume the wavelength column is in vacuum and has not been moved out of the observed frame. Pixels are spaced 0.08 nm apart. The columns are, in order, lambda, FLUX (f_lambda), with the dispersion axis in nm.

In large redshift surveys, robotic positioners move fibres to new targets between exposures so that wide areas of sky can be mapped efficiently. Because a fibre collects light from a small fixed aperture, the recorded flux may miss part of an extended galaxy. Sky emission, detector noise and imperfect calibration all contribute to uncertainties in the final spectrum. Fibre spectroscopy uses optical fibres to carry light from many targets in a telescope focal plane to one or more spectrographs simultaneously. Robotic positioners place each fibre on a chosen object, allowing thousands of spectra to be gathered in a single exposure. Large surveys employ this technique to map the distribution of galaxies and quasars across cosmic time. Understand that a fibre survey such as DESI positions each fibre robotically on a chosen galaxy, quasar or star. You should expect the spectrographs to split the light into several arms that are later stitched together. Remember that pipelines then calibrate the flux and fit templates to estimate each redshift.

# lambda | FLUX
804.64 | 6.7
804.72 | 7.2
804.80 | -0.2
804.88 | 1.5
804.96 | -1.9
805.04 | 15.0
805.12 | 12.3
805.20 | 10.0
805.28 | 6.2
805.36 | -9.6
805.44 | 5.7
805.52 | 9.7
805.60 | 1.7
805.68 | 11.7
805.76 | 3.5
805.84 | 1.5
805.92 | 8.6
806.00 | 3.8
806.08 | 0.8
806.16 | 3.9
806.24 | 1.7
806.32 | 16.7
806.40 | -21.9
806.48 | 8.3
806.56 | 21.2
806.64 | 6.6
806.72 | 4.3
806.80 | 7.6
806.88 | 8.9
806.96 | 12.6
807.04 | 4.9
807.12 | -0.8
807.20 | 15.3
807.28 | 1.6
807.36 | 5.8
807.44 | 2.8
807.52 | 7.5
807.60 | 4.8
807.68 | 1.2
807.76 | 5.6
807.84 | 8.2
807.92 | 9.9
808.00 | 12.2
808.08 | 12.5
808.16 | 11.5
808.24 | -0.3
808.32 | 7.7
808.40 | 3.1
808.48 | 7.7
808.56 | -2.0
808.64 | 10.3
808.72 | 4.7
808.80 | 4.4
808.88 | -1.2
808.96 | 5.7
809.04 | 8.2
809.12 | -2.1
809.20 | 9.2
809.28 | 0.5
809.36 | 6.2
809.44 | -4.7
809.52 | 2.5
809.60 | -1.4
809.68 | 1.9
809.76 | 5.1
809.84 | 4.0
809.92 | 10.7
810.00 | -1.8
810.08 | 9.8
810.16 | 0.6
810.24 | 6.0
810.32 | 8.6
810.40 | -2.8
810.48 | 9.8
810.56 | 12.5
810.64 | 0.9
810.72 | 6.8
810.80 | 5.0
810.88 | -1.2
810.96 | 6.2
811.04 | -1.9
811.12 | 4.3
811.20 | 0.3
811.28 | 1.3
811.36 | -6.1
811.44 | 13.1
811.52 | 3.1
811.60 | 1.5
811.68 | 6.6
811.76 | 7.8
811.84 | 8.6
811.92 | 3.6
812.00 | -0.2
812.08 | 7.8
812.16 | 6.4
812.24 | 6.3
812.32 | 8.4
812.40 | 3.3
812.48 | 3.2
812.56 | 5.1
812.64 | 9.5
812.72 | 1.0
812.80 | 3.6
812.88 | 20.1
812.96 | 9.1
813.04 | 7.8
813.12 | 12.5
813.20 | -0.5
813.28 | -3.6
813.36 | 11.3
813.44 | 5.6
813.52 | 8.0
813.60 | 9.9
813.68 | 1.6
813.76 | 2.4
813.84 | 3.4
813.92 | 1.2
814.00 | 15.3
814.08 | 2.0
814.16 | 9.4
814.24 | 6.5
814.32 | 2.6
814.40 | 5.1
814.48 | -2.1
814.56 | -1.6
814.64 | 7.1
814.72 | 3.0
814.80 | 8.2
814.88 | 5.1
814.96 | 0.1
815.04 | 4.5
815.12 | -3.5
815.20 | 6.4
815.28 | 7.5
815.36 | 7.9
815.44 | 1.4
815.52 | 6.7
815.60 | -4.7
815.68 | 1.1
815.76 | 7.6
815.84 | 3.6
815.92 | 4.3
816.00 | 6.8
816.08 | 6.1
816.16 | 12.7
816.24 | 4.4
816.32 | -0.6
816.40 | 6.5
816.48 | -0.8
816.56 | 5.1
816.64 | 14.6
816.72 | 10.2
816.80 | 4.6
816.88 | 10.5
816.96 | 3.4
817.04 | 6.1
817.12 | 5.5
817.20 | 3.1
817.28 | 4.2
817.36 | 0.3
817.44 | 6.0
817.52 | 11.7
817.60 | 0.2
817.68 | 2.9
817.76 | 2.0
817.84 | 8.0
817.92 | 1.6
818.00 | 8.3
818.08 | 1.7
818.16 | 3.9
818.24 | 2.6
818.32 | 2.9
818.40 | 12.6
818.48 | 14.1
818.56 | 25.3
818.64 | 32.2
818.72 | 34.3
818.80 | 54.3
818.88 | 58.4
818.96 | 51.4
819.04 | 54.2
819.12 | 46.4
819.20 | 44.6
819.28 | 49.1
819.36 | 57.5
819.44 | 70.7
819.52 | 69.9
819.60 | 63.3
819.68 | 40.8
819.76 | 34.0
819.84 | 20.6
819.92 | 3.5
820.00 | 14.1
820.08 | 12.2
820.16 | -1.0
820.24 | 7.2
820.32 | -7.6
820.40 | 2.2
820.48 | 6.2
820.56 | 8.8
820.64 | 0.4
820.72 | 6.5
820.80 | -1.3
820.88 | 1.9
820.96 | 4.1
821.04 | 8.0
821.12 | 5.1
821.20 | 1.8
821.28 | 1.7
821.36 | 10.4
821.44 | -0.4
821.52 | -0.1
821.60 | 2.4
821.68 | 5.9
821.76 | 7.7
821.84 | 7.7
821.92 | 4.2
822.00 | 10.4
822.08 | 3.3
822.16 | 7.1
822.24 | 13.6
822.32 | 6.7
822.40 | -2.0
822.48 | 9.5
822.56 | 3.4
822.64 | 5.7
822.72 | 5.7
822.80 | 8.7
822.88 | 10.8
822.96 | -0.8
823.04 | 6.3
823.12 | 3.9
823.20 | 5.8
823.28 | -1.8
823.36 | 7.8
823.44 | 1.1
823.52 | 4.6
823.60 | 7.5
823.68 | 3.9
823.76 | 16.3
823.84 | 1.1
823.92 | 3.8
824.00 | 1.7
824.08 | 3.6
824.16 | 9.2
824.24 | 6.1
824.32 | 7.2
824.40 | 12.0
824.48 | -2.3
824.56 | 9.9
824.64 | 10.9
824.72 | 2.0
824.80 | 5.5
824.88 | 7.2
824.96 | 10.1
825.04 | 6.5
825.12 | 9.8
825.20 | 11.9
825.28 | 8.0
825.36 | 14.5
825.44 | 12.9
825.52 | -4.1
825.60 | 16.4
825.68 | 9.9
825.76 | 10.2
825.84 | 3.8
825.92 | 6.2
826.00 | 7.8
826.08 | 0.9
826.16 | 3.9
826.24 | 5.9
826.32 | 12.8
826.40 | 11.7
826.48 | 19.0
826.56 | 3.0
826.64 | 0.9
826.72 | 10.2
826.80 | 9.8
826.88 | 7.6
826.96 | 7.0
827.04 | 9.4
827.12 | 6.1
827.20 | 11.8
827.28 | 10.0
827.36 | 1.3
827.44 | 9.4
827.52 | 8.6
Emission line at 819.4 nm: [O II]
